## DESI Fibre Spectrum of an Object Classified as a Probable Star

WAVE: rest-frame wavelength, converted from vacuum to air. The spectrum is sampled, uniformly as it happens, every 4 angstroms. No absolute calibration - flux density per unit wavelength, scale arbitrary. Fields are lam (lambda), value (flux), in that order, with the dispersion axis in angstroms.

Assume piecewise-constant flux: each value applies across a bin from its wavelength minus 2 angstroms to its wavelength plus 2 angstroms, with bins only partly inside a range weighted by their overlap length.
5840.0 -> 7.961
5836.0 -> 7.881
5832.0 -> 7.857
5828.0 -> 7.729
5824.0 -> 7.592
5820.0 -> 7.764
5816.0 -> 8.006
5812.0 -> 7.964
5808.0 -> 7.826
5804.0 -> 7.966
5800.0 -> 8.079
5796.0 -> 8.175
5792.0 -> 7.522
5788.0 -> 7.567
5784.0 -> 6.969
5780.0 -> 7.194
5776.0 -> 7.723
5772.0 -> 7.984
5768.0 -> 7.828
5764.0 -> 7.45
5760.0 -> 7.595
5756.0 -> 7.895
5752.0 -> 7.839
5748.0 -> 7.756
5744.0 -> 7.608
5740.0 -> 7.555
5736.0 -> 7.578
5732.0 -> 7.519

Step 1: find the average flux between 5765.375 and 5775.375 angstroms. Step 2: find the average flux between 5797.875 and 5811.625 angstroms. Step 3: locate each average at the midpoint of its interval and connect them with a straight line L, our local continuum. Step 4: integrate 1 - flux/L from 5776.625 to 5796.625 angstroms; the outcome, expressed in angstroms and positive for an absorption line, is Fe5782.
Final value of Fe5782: 1.1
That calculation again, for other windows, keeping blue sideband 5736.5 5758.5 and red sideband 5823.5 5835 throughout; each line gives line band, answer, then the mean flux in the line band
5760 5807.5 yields 0.3 angstroms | 7.68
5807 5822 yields -0.3 angstroms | 7.89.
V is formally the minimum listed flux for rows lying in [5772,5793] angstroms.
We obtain 6.969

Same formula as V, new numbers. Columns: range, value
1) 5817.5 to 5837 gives 7.592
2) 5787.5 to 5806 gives 7.522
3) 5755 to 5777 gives 7.45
